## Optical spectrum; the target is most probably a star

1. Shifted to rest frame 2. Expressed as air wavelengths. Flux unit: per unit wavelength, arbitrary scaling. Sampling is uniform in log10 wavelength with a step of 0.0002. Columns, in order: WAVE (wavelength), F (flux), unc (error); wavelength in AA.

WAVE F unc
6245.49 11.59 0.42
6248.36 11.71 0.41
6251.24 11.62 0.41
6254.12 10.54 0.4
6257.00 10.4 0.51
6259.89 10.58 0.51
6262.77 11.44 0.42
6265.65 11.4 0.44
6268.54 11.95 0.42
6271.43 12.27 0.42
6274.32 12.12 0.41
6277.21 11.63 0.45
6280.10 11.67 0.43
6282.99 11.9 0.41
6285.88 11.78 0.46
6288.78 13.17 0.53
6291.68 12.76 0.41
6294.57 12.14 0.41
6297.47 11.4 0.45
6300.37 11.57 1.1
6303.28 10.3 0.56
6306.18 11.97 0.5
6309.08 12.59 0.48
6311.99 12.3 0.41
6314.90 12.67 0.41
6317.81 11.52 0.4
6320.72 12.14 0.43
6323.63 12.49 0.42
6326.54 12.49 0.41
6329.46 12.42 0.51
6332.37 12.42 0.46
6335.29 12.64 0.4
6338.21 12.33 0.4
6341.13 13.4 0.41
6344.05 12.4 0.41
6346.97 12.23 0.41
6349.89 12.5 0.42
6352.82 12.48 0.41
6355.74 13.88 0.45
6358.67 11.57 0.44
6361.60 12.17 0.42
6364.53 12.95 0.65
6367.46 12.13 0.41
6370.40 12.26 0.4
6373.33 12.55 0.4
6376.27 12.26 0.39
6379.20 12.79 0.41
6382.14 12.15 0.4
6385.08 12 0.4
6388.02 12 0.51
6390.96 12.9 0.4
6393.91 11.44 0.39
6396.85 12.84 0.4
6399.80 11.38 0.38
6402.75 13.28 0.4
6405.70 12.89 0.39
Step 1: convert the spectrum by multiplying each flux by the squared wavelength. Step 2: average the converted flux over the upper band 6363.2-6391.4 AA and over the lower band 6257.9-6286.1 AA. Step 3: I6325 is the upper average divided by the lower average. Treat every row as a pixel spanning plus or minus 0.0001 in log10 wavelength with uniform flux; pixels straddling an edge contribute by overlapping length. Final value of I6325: 1.1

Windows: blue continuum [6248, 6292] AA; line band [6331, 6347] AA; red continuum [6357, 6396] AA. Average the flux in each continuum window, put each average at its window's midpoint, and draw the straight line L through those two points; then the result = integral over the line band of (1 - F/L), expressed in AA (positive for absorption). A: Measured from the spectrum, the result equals -0.7 AA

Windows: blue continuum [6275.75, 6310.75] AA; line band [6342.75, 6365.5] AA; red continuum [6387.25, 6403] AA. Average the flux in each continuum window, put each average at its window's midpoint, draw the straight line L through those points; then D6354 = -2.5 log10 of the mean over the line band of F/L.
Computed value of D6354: -0.04 mag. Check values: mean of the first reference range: 11.9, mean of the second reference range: 12.2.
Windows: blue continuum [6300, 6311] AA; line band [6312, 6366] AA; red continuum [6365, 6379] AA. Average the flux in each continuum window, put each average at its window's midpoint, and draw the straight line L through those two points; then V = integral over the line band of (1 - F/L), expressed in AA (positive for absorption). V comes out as -2.1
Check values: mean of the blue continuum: 11.6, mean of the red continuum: 12.4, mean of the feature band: 12.5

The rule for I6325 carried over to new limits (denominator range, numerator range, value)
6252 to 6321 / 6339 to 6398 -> 1.09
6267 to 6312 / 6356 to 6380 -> 1.06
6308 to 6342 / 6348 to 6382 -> 1.02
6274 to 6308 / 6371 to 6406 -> 1.07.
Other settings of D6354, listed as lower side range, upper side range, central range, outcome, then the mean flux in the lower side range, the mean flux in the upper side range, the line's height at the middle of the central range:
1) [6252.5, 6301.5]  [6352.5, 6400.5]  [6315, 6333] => -0.02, 11.7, 12.4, 12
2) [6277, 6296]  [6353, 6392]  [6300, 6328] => 0.02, 12.2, 12.4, 12.3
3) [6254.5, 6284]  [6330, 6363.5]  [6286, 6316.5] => -0.01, 11.5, 12.6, 11.9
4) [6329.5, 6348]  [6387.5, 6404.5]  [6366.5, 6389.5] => 0.01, 12.6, 12.3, 12.4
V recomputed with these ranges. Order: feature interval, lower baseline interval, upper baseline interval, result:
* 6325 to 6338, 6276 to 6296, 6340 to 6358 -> 0.12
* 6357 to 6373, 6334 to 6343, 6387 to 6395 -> 0.25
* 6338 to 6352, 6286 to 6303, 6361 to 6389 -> -0.42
